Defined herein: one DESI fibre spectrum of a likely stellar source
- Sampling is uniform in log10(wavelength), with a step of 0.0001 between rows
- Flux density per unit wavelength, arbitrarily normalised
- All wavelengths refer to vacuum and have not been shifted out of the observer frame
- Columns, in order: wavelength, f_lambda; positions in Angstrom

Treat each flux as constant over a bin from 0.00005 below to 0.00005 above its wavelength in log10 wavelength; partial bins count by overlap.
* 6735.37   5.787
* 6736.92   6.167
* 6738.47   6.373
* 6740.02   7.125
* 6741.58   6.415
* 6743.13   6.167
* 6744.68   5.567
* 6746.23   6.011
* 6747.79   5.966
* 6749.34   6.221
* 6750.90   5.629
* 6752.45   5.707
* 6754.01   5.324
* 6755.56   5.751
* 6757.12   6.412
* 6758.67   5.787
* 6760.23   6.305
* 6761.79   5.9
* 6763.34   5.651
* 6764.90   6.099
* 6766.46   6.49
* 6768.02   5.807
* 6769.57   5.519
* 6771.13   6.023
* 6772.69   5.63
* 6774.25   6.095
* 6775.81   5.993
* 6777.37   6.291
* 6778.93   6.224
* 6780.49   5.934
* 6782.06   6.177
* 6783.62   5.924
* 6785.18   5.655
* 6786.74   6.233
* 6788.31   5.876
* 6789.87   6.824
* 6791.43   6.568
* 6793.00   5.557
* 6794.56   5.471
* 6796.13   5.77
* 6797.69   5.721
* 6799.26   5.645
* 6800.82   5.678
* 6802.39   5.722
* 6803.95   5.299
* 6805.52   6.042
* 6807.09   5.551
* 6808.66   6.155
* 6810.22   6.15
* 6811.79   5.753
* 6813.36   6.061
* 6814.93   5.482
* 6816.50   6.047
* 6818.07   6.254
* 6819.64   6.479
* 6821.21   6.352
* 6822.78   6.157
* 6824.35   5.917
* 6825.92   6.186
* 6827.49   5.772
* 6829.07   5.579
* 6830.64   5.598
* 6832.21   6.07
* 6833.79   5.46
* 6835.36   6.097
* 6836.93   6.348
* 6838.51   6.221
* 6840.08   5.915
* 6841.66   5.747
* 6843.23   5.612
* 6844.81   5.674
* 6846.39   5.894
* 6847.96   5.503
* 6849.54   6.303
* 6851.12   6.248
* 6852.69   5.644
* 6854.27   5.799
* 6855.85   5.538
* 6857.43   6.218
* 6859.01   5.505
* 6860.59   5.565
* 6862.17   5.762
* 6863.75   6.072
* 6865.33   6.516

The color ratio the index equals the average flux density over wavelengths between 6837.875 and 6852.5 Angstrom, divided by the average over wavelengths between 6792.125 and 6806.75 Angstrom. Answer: 1.04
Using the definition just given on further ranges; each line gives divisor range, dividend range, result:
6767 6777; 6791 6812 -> 0.98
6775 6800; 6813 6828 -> 1.01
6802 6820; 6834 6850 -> 1.00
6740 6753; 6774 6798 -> 1.00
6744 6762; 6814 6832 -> 1.02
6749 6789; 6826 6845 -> 0.99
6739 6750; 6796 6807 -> 0.91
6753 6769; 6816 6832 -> 1.02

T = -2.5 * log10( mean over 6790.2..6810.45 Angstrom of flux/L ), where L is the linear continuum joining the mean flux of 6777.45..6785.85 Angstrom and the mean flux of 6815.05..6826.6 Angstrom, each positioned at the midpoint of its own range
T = 0.05 mag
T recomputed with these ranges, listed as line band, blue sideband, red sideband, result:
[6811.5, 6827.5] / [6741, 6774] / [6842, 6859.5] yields -0.04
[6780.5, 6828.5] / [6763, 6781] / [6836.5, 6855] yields 0.00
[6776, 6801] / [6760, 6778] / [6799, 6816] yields -0.02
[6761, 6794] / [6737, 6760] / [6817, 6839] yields 0.00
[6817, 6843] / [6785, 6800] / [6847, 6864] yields -0.02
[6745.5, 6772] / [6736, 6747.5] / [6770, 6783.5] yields 0.04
